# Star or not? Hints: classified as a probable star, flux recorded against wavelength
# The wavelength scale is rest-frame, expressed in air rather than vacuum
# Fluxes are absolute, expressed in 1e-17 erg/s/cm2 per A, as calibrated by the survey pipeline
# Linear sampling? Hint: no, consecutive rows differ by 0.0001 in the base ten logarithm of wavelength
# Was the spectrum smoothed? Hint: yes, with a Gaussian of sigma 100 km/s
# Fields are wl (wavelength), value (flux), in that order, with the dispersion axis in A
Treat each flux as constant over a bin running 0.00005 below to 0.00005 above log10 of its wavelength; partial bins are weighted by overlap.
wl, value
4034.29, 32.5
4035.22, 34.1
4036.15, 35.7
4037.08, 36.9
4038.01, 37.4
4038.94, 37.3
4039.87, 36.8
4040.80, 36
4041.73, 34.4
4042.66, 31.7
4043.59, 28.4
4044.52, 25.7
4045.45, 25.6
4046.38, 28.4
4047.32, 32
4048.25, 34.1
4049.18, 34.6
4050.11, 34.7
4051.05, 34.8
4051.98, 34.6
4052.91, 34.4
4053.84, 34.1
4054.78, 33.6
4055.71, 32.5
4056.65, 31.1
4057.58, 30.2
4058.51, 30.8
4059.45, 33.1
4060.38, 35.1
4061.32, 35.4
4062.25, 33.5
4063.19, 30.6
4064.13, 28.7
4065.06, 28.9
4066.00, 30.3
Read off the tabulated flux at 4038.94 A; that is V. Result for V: 37.3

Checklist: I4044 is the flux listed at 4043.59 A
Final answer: 28.4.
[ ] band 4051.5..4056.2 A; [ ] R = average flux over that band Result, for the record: 33.8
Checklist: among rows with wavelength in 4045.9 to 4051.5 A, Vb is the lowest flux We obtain 28.4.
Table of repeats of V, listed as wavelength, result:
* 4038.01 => 37.4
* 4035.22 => 34.1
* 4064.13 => 28.7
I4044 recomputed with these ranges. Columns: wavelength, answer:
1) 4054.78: 33.6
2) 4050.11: 34.7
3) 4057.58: 30.2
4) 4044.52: 25.7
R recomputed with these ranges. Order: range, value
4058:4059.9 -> 31.9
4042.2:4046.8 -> 28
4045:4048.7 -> 30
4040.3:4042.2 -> 35.2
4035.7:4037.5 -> 36.3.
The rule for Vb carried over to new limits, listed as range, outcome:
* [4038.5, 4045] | 25.7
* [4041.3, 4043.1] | 31.7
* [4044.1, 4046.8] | 25.6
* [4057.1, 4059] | 30.2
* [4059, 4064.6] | 28.7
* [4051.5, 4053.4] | 34.4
